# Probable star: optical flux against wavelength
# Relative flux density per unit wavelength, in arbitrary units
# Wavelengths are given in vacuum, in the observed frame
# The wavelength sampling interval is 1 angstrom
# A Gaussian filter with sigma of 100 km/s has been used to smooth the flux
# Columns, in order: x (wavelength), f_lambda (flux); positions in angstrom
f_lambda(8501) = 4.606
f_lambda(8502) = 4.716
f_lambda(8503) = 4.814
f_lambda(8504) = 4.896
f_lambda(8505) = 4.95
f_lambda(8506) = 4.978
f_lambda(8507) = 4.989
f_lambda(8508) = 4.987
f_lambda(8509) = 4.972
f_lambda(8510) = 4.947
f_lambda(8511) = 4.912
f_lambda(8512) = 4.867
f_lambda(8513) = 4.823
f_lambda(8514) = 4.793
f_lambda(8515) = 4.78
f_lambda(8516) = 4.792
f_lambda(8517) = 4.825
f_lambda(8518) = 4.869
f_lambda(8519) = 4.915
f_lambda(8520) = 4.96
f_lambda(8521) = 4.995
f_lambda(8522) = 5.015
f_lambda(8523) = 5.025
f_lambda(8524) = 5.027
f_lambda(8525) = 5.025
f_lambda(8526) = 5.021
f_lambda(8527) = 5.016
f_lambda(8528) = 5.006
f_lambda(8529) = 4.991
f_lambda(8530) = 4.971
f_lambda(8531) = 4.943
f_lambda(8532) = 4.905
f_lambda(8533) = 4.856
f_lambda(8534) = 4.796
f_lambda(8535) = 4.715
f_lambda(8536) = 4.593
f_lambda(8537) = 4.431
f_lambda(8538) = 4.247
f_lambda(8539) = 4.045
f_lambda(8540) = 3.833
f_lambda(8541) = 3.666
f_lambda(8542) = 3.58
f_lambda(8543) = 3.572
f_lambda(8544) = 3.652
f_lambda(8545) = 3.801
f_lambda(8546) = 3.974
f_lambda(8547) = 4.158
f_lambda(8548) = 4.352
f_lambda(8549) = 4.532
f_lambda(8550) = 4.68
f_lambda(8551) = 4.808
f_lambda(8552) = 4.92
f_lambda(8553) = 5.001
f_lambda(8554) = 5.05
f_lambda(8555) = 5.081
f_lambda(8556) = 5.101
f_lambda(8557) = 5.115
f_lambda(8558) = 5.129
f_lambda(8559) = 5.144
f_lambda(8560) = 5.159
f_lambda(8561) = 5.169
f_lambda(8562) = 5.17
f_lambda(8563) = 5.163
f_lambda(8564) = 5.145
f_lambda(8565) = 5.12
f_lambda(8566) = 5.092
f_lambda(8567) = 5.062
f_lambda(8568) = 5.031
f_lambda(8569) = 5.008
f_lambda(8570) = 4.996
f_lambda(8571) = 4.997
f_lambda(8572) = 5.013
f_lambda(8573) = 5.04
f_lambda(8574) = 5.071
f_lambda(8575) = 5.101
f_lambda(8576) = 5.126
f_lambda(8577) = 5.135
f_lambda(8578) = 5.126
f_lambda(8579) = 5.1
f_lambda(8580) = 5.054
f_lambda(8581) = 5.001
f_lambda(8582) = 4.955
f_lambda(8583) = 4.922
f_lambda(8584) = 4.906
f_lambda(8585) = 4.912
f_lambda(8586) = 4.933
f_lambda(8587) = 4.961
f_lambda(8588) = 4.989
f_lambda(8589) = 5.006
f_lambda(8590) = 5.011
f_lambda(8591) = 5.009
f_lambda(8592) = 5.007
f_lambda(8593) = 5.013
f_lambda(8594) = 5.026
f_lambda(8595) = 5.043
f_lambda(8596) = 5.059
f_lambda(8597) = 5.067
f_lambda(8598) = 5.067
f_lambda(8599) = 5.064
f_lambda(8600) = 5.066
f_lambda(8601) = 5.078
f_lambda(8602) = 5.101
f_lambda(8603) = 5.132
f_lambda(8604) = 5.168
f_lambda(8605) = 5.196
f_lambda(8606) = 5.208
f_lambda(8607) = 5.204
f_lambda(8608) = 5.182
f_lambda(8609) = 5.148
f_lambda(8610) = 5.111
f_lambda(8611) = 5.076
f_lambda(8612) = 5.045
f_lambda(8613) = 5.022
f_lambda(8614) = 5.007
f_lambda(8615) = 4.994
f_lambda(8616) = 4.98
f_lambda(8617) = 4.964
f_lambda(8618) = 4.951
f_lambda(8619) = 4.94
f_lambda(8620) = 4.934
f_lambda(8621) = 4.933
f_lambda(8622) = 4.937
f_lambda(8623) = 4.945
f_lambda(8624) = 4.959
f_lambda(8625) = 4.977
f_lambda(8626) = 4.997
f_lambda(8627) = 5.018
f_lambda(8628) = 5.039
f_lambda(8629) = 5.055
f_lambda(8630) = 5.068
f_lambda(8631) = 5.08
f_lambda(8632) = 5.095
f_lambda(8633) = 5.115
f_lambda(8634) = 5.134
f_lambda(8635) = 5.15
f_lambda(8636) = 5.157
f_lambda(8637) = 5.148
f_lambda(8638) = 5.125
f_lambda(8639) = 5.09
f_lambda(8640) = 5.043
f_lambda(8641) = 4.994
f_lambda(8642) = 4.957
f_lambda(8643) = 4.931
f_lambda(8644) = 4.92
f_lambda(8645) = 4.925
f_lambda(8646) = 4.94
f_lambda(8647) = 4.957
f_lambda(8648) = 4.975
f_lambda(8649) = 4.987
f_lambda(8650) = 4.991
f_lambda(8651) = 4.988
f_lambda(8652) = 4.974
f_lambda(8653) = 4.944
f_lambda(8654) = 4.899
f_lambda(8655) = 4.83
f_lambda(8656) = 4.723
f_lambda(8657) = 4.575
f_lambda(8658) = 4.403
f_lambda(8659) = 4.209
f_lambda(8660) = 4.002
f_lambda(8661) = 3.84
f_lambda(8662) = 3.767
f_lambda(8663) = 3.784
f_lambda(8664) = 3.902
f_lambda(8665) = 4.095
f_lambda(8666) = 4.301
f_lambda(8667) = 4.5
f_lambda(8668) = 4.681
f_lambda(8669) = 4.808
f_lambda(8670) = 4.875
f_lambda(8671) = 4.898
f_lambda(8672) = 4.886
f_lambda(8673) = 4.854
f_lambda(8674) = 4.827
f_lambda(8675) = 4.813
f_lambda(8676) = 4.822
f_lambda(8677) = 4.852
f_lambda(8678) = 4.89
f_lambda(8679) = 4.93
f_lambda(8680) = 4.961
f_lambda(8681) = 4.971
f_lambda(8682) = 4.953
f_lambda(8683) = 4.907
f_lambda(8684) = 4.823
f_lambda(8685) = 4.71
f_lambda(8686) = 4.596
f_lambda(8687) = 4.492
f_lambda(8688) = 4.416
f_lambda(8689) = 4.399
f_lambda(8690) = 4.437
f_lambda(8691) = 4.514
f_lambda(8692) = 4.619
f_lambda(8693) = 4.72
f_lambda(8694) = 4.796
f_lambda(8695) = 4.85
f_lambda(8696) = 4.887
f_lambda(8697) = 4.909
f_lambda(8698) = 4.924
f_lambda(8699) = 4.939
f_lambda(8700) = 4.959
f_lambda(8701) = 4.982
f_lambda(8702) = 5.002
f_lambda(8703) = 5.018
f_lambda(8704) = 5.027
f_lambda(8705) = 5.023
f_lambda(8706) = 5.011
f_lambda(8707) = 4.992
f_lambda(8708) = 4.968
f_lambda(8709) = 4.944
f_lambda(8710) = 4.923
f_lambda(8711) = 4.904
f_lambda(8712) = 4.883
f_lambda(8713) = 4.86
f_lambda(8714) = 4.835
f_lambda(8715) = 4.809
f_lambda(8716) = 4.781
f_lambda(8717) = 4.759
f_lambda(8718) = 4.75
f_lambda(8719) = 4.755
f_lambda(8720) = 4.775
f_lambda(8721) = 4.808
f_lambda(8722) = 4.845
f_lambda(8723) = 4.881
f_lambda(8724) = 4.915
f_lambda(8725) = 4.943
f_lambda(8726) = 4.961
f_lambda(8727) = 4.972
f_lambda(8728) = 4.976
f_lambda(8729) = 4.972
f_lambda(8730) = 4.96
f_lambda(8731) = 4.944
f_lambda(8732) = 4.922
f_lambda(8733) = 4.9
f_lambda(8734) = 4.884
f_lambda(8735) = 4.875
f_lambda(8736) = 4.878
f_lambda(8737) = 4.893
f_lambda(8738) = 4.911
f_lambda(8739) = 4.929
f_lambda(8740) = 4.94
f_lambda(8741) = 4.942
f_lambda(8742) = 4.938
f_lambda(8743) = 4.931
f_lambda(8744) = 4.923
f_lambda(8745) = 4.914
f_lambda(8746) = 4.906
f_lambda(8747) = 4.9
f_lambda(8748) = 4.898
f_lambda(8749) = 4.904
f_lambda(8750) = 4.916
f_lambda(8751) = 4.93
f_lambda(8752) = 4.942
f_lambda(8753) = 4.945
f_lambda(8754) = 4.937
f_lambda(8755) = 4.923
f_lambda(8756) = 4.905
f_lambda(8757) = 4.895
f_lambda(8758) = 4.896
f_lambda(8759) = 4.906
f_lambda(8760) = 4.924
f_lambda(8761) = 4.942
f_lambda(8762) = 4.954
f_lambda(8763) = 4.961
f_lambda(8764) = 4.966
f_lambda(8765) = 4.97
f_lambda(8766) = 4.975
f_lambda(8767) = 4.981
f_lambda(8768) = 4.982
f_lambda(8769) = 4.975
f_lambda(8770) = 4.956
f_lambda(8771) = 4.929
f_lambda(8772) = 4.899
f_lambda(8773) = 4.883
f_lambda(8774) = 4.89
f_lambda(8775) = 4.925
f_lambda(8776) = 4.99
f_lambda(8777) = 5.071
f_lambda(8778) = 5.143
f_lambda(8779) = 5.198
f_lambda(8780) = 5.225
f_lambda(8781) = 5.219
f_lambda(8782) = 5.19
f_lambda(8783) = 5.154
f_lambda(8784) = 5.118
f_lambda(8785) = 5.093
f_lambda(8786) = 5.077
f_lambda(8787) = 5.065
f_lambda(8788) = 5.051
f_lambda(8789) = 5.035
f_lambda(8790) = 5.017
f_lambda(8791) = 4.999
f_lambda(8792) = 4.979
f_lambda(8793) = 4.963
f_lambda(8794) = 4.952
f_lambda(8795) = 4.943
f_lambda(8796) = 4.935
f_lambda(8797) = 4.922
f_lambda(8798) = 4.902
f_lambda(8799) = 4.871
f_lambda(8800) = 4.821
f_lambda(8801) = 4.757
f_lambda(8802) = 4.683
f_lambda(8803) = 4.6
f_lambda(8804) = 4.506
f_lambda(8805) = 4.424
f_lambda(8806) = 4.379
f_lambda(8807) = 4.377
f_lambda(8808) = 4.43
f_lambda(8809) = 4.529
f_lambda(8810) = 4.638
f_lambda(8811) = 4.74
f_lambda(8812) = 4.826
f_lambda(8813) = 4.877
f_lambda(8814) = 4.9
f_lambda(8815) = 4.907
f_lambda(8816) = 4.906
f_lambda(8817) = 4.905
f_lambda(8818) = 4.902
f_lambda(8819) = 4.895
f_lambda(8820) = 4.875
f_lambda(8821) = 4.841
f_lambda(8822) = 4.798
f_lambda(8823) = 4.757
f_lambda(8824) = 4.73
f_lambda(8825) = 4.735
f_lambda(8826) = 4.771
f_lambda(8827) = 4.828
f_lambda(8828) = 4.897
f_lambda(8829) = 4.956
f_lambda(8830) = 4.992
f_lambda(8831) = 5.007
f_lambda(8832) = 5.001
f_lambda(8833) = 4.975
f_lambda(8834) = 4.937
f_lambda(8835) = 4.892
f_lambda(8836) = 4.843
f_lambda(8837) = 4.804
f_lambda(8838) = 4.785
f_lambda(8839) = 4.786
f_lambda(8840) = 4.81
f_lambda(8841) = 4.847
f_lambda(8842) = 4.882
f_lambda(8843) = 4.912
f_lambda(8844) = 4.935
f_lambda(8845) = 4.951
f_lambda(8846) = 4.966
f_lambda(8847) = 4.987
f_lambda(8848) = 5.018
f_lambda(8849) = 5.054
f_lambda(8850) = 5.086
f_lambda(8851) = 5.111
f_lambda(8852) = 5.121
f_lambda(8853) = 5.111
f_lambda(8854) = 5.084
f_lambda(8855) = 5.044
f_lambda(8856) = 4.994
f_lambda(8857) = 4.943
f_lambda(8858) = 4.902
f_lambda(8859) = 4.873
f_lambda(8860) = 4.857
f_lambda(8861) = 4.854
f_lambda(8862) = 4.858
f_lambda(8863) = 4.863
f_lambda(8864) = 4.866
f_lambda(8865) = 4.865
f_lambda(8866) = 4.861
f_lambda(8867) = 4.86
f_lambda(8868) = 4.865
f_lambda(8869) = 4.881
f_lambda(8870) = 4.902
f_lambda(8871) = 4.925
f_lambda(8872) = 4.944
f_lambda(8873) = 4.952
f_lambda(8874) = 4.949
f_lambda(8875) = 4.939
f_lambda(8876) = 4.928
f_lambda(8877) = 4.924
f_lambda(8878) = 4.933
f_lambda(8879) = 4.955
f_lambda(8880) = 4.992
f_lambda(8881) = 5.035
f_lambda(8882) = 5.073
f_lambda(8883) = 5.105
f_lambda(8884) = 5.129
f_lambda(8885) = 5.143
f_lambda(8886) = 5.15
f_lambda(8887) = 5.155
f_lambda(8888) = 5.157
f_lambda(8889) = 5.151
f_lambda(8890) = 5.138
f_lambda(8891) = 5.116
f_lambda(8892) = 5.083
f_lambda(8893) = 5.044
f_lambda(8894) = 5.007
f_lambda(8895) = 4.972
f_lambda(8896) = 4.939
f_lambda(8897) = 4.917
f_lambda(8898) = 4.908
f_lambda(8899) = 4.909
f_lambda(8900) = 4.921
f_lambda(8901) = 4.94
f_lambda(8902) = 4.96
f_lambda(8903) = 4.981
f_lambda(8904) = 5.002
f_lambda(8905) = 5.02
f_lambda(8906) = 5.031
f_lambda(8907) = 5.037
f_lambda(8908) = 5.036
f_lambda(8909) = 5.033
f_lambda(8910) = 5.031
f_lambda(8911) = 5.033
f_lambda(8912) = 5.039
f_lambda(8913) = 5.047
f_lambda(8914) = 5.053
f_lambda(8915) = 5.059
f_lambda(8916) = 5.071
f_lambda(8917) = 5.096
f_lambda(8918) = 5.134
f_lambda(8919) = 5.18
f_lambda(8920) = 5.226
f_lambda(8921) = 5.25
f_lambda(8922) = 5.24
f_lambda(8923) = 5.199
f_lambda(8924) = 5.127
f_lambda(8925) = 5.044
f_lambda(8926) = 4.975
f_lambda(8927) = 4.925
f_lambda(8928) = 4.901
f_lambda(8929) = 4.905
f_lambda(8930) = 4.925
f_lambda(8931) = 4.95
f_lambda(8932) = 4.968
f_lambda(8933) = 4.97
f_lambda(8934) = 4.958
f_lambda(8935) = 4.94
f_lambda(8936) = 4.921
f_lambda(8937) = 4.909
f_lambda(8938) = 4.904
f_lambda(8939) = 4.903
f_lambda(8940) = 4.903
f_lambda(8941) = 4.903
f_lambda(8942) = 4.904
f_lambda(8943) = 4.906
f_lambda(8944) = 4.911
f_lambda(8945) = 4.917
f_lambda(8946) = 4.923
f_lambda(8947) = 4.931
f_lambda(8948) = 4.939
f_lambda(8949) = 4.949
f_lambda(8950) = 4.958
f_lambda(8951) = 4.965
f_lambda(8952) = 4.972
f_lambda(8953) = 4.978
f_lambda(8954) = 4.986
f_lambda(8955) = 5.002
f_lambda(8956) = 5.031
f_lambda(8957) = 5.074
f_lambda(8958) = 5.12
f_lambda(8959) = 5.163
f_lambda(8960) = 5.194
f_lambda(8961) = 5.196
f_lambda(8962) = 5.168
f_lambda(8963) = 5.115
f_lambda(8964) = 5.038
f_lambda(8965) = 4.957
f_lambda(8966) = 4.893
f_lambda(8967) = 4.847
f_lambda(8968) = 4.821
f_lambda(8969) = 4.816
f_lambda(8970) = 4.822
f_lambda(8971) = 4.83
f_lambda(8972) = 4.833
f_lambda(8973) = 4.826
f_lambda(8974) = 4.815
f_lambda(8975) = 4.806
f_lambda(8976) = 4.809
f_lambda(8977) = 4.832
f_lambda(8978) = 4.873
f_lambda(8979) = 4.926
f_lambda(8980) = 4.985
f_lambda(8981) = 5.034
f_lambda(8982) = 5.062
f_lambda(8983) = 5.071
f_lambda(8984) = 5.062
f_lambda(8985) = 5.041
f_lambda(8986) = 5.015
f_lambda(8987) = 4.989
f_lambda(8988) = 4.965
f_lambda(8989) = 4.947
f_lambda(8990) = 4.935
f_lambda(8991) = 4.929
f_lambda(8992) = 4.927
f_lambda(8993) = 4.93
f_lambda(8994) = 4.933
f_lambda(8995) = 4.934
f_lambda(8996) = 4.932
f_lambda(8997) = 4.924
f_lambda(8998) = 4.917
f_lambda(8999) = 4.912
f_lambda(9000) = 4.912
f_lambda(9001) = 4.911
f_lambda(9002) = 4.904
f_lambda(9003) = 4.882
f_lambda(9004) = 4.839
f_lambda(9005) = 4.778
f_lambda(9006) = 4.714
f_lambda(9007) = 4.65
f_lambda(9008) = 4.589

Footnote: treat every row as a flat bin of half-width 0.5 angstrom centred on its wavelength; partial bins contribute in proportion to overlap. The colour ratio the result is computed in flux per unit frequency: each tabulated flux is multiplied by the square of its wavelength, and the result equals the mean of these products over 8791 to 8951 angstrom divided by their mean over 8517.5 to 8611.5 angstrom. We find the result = 1.1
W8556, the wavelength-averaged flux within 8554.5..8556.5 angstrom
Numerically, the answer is 5.09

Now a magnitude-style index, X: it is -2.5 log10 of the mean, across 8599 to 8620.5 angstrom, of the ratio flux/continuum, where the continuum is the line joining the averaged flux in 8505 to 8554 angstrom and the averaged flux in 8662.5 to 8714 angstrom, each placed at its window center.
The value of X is -0.079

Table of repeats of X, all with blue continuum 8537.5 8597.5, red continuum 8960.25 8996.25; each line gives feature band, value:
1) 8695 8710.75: -0.023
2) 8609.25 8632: -0.038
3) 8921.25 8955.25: -0.007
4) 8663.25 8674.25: 0.062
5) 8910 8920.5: -0.036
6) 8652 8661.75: 0.081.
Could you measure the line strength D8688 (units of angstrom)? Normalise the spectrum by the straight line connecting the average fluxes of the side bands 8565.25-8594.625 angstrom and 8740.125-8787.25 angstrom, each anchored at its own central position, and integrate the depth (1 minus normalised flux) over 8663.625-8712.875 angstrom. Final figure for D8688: 2.1 angstrom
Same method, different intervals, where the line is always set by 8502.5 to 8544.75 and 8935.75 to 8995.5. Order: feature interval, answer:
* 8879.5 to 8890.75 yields -0.46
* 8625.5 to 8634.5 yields -0.56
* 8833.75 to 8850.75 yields -0.10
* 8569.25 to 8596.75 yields -1.61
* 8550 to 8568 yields -1.31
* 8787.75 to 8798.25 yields -0.25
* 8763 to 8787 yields -0.92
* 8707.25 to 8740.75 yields -0.47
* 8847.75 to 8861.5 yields -0.31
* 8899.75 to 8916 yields -0.31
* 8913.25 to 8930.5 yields -0.51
